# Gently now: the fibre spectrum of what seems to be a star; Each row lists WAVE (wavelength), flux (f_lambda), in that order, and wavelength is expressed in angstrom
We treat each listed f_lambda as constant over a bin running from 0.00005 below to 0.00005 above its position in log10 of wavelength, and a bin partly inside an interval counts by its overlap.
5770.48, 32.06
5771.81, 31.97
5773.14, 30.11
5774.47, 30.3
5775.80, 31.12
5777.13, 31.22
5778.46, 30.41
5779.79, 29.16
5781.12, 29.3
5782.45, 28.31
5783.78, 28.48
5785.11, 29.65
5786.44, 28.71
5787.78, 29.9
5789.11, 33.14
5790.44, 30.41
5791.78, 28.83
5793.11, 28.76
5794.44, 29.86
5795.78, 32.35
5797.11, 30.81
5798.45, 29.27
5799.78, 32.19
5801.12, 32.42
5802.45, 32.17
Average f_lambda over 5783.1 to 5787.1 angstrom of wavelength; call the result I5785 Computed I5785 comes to 29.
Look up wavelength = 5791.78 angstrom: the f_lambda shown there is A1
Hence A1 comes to 28.83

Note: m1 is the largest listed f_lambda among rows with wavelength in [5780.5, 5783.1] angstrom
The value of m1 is 29.3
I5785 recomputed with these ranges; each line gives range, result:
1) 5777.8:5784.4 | 29.2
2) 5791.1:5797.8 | 30.1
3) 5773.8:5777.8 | 30.9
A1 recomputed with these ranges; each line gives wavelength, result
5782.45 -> 28.31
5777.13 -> 31.22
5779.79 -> 29.16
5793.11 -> 28.76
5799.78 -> 32.19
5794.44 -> 29.86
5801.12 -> 32.42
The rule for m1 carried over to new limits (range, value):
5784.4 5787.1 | 29.65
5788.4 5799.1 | 33.14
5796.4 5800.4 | 32.19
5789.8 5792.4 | 30.41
